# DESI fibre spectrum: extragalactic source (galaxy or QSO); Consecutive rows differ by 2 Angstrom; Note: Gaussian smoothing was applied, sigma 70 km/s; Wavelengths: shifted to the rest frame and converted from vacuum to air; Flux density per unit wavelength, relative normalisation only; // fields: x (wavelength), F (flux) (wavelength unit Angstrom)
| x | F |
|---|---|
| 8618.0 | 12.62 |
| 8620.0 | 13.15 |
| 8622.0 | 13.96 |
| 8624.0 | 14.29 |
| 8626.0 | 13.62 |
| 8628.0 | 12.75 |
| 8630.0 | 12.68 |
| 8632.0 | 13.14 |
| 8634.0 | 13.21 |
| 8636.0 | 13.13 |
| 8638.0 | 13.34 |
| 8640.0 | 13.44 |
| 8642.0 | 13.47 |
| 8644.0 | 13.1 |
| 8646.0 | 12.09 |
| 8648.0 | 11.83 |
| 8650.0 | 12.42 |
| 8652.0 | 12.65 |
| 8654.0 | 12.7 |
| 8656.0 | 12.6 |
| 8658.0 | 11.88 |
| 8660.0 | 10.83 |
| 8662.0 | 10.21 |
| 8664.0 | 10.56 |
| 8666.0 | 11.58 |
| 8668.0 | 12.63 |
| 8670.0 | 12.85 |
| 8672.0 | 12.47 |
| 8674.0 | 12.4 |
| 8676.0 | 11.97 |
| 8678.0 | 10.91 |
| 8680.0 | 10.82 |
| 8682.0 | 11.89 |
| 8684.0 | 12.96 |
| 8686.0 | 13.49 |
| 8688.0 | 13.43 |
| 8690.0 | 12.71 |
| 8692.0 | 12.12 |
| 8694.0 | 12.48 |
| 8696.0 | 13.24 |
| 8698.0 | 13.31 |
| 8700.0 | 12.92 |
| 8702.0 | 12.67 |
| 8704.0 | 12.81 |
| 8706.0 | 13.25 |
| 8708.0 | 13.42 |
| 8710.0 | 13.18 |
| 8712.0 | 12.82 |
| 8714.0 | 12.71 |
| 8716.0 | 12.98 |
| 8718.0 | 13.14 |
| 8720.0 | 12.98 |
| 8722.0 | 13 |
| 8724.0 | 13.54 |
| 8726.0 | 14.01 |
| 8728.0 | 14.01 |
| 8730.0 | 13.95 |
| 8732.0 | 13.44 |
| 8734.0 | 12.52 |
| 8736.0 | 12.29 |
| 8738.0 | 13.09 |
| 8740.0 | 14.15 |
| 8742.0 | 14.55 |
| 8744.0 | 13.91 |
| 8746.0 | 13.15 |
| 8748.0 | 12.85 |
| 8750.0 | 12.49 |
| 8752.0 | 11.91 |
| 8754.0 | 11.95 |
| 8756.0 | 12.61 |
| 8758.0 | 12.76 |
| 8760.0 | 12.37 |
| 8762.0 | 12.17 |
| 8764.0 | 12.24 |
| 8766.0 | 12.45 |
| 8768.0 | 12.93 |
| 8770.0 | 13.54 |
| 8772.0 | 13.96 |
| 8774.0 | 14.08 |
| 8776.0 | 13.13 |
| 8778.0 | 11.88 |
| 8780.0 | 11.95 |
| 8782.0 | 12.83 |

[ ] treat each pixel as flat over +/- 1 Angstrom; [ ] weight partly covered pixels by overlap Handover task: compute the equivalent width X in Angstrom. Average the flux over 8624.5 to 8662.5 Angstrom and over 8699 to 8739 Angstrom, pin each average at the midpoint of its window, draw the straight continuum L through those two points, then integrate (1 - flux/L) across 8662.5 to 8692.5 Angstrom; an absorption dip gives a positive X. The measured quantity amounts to 1.7 Angstrom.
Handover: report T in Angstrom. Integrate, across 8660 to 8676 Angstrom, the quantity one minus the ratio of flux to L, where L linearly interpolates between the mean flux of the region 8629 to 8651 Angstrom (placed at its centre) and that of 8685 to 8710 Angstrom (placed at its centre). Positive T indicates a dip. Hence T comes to 1.5 Angstrom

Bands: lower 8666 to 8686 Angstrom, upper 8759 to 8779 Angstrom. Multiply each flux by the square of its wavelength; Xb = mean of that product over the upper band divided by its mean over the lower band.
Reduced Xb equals 1.1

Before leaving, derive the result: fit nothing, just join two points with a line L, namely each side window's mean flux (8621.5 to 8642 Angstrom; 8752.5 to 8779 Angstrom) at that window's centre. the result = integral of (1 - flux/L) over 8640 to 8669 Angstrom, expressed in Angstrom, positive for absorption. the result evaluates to 2.5 Angstrom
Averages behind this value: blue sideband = 13.3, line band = 12.1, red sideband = 12.8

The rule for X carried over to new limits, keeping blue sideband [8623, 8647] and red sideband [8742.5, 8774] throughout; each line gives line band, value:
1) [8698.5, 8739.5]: -0.67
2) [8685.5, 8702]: 0.11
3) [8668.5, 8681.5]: 1.13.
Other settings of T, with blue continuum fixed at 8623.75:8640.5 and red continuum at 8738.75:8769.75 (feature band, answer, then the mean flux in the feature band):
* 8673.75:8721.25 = 1.21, 12.7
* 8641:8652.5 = 0.53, 12.6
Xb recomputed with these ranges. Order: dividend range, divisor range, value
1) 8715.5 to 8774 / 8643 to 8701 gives 1.09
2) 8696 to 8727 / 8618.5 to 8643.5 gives 1.00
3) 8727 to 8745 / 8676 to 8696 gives 1.11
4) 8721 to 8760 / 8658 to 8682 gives 1.15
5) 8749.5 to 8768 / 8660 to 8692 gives 1.05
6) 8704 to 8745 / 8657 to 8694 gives 1.12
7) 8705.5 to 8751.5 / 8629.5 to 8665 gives 1.09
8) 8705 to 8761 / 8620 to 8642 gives 1.01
